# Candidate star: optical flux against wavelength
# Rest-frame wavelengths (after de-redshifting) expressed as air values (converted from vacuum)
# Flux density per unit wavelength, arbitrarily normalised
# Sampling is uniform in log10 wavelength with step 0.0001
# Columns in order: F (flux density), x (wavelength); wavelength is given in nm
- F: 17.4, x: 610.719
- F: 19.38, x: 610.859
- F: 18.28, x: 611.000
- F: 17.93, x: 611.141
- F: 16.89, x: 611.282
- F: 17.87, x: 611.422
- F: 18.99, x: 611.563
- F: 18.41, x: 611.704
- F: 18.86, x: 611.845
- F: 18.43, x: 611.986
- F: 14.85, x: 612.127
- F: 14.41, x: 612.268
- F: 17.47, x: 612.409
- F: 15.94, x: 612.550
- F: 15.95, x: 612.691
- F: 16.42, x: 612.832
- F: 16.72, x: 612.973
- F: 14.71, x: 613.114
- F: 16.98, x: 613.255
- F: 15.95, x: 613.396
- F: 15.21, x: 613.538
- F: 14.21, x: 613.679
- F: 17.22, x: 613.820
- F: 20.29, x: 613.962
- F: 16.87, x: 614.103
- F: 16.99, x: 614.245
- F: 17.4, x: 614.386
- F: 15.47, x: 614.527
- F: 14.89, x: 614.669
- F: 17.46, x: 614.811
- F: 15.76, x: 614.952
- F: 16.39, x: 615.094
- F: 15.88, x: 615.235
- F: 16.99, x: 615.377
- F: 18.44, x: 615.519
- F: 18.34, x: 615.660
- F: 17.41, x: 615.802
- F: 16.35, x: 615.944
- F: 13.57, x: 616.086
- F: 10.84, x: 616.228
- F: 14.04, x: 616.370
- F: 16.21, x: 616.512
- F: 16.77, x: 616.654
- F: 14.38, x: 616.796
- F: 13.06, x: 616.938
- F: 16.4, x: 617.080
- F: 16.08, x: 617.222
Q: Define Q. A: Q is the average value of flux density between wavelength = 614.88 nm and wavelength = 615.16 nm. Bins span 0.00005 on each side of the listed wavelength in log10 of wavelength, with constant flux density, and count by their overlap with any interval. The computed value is 16.1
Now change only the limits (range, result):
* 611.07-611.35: 17.4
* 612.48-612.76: 15.9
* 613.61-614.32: 17.1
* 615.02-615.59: 16.9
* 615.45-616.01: 17.7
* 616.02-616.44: 12.8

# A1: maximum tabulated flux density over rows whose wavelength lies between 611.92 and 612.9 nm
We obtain 18.43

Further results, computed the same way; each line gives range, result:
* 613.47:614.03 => 20.29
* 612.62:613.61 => 16.98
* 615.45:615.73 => 18.44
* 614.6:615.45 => 17.46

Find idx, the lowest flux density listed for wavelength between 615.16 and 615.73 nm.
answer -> 15.88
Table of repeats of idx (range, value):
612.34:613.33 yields 14.71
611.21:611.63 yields 16.89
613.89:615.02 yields 14.89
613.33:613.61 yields 15.21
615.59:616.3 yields 10.84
